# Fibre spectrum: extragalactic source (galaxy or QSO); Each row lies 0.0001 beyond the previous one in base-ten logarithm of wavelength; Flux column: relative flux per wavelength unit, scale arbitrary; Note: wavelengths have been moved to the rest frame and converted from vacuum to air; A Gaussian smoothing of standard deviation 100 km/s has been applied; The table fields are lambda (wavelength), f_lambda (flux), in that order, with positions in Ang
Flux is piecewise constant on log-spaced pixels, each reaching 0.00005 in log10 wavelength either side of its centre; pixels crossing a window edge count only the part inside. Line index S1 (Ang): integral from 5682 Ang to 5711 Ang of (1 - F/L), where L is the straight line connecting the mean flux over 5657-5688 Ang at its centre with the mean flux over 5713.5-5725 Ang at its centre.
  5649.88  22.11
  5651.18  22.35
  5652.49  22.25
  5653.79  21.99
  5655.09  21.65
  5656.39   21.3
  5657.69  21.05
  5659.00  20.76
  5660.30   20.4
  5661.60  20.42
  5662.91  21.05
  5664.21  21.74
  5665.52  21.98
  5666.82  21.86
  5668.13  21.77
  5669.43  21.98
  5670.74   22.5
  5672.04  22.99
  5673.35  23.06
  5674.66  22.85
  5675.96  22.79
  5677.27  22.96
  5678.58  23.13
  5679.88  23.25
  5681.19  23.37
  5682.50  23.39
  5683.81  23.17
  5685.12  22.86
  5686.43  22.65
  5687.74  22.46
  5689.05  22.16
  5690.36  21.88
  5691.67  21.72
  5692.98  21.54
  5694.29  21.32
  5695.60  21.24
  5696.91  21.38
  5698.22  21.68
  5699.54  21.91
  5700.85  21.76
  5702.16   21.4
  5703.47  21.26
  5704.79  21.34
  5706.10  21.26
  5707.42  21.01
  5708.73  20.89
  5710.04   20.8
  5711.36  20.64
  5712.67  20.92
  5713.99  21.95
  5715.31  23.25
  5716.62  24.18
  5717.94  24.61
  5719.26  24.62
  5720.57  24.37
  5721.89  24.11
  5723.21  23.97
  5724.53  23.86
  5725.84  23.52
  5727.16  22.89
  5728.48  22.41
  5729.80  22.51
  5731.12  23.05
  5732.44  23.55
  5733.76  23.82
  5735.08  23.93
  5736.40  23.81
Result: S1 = 1.7 Ang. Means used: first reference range 22.3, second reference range 23.9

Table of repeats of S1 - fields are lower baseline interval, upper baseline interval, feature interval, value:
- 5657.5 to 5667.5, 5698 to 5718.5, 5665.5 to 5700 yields -1.5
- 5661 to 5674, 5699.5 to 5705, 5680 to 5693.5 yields -0.5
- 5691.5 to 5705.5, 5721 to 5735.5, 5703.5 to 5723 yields 0.0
